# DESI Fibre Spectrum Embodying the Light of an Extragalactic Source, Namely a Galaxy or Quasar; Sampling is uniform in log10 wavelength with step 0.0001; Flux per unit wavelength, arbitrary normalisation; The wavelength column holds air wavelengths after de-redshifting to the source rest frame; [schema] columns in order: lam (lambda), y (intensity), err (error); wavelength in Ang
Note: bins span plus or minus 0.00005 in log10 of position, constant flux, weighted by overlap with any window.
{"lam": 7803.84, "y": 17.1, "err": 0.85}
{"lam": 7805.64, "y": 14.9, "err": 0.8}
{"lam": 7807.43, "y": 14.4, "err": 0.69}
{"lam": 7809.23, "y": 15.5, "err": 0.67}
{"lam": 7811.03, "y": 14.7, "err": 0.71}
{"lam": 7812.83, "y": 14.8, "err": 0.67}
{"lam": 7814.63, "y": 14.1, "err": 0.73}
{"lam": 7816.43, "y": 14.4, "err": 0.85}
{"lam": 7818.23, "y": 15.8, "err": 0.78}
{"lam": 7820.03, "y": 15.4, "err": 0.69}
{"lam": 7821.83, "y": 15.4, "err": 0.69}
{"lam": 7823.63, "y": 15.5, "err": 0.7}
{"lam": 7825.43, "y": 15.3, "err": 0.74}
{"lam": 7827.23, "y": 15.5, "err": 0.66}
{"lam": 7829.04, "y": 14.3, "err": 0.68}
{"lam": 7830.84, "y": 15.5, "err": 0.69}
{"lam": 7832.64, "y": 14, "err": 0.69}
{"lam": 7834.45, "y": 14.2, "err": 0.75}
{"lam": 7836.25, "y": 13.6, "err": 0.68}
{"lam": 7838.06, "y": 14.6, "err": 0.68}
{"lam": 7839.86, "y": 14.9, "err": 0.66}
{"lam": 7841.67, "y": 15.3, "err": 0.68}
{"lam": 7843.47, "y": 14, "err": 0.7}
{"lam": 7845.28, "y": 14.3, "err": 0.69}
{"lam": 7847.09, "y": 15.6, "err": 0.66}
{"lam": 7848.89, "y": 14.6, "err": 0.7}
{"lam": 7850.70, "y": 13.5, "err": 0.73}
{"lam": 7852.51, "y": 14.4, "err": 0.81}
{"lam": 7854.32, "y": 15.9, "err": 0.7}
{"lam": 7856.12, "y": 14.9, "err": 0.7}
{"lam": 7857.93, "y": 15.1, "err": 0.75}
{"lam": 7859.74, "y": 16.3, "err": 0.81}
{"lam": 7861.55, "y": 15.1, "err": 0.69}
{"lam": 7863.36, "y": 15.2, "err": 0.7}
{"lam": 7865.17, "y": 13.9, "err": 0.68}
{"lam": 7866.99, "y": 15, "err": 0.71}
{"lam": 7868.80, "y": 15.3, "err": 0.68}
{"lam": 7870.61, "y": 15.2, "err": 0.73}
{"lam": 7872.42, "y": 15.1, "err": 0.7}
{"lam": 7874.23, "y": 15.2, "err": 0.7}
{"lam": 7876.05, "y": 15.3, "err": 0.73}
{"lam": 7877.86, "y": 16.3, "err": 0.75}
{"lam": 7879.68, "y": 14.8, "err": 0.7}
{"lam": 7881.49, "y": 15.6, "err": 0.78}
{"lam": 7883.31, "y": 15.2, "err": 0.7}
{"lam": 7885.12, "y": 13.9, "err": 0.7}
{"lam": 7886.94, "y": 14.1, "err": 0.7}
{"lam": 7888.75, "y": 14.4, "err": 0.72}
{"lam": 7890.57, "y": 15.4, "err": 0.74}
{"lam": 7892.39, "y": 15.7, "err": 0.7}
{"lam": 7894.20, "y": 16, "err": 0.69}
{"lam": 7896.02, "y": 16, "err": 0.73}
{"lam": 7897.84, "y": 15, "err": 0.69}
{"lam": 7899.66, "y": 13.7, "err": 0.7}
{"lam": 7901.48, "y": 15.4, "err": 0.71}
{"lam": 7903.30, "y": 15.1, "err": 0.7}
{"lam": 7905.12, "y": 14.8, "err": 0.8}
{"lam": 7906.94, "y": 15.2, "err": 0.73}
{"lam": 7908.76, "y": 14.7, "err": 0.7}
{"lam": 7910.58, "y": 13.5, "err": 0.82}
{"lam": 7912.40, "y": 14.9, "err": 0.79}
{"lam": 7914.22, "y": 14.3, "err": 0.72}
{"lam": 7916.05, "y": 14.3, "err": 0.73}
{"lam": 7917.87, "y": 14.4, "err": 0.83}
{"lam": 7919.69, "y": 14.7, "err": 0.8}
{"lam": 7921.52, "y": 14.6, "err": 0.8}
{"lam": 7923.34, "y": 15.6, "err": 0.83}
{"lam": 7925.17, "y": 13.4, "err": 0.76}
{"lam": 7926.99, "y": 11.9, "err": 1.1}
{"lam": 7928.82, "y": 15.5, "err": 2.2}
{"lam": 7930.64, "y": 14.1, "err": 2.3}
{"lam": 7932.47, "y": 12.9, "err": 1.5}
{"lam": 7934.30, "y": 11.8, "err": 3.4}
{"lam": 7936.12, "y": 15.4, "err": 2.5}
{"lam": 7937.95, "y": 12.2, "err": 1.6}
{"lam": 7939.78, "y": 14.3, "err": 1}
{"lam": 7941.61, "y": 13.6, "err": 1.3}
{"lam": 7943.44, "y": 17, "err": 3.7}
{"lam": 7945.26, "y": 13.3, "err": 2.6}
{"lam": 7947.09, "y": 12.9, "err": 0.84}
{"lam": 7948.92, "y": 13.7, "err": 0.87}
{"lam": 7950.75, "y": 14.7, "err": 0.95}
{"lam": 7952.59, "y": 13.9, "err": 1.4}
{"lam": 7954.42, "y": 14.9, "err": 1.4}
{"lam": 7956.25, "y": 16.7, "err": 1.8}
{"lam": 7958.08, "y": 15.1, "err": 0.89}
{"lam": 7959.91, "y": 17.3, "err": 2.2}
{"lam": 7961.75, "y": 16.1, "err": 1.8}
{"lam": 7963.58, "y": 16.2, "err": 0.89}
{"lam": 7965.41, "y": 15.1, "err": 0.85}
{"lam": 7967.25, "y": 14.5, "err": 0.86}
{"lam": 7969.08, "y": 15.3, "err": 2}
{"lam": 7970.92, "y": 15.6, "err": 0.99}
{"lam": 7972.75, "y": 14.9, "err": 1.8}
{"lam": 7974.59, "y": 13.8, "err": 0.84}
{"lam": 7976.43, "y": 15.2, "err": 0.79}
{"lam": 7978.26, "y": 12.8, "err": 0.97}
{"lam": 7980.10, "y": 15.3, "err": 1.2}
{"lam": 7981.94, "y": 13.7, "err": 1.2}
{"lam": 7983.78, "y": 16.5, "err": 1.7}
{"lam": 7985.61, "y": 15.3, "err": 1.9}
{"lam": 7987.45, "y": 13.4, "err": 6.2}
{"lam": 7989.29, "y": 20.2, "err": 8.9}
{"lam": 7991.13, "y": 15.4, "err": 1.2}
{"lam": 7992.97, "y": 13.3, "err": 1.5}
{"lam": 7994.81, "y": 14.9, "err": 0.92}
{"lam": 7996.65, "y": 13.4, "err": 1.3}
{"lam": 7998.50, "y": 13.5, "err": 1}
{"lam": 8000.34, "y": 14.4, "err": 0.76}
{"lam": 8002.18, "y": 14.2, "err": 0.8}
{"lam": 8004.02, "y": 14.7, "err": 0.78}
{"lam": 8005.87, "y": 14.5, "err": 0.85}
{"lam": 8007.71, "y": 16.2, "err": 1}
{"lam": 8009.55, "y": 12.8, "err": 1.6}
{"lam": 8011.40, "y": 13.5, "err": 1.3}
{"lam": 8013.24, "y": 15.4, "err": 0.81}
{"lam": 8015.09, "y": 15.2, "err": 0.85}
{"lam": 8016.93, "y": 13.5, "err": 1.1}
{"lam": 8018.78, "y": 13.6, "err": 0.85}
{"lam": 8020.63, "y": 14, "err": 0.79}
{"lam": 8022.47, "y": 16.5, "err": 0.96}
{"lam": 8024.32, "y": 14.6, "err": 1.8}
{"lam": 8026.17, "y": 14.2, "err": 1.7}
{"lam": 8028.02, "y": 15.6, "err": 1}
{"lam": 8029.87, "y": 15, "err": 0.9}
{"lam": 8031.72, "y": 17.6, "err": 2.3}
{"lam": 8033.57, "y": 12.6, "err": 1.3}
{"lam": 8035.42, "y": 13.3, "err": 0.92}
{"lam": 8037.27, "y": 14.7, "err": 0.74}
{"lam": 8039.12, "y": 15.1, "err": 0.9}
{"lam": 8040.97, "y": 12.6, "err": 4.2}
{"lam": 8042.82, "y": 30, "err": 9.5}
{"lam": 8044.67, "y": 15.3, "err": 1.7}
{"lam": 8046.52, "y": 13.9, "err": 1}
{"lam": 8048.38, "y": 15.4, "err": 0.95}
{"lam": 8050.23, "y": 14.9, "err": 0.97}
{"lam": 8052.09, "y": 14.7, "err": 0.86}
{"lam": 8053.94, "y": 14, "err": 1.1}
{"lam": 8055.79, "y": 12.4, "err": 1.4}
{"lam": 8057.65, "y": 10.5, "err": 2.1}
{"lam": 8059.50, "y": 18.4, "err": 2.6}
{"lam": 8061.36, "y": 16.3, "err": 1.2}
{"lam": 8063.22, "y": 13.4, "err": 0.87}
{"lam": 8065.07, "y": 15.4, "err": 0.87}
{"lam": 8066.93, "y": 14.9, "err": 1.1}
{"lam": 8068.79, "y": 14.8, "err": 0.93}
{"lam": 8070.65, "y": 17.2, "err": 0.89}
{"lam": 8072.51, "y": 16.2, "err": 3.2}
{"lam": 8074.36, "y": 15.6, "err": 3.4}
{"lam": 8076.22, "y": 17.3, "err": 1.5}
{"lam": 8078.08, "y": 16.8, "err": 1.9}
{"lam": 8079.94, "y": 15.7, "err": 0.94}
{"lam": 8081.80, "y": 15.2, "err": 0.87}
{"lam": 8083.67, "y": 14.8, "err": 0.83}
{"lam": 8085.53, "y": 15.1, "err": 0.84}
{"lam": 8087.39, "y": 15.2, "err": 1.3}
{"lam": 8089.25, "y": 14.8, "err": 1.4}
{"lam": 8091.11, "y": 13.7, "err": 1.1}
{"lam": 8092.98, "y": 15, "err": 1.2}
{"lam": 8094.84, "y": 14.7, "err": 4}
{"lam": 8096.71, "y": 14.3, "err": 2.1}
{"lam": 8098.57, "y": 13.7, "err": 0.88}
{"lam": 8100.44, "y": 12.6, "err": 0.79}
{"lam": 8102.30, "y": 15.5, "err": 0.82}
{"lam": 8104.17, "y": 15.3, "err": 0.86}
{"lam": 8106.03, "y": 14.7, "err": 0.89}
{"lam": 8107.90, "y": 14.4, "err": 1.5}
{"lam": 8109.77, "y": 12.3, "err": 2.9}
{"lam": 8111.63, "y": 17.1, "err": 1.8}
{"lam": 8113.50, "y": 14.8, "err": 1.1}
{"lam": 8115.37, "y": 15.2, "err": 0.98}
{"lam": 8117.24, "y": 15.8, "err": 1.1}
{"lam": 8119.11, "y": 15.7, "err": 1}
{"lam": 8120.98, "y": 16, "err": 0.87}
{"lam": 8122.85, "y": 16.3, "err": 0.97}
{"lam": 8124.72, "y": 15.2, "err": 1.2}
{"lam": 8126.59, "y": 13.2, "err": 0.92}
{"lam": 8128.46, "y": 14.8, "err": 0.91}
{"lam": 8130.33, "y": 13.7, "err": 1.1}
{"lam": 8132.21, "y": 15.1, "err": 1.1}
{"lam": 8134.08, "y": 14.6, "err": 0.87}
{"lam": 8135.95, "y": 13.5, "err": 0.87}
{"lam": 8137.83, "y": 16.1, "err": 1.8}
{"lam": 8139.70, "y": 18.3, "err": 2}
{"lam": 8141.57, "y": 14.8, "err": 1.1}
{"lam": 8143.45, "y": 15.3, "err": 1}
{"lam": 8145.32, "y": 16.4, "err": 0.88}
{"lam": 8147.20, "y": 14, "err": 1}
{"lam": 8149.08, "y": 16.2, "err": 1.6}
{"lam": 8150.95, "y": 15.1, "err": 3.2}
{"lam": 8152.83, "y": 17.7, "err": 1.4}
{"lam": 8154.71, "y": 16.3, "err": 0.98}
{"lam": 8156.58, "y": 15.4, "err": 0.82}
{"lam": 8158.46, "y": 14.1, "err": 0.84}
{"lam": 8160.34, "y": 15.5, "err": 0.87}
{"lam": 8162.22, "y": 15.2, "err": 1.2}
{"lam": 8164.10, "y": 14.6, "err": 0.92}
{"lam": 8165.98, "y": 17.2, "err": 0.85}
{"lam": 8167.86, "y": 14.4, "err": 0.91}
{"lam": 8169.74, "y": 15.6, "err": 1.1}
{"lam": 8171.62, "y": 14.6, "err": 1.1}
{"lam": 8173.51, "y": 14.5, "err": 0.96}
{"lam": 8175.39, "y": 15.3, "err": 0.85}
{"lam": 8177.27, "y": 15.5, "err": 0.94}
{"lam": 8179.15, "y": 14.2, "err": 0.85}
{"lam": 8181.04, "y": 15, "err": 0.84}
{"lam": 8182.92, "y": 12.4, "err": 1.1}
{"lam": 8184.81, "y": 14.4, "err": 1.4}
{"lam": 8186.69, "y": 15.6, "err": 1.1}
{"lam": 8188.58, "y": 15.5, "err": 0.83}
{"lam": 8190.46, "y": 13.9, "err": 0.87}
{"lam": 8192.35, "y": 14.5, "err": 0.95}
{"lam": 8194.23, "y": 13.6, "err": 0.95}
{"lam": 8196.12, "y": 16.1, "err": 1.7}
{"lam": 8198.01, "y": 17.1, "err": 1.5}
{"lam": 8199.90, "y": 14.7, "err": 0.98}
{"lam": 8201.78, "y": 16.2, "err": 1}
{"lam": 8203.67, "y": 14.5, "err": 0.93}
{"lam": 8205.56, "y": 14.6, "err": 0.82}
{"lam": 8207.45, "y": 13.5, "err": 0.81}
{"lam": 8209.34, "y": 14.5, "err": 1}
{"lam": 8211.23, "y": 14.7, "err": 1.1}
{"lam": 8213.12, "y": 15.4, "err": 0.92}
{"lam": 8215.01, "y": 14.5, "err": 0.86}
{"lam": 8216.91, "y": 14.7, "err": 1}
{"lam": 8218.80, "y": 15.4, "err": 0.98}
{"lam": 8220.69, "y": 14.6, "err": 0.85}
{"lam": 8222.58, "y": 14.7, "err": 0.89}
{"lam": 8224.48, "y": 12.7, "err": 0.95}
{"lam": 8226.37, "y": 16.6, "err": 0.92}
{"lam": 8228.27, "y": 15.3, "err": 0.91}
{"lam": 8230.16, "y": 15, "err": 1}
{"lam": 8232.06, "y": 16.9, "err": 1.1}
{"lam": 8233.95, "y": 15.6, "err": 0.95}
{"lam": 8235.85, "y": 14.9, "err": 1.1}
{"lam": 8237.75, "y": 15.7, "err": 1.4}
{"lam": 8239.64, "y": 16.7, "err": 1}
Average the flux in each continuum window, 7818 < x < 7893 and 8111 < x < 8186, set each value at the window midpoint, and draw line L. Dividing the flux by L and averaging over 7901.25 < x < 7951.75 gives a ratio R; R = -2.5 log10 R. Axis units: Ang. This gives 0.06 mag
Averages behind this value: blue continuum 15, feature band 14.2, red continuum 15.2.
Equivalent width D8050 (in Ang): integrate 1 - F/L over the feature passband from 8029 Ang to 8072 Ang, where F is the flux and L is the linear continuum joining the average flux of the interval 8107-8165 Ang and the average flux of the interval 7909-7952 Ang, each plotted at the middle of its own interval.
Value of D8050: -1.7 Ang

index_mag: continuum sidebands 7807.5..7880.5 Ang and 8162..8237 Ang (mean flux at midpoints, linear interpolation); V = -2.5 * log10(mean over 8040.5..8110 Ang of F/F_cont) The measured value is -0.02 mag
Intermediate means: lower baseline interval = 14.9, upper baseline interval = 15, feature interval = 15.2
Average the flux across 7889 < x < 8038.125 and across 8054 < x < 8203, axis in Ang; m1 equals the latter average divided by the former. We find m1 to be 1.03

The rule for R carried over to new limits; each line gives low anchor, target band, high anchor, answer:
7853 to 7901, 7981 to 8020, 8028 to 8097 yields 0.045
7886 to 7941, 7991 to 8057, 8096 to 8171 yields -0.003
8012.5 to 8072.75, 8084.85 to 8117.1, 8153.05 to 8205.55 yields 0.036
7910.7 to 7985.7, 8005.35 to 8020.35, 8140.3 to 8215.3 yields 0.029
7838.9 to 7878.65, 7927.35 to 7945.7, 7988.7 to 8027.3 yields 0.064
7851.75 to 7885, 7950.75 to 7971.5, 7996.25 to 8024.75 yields -0.058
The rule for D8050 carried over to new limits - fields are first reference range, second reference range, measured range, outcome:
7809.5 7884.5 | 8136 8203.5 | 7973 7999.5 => 0.6 Ang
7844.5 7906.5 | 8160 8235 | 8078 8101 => 0.5 Ang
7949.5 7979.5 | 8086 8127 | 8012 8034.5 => 0.3 Ang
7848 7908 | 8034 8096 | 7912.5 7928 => 0.9 Ang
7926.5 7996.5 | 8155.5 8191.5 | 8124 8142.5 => -0.1 Ang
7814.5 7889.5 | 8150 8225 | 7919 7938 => 1.3 Ang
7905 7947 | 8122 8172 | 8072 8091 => -0.8 Ang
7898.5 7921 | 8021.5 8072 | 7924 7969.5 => 1.0 Ang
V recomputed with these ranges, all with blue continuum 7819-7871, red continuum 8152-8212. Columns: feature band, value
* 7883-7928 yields 0.02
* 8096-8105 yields 0.05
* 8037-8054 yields -0.09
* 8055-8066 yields 0.04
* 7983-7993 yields -0.07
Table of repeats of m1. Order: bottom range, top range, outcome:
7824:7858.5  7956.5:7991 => 1.04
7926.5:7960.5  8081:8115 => 1.02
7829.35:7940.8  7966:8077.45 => 1.02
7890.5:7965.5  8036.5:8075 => 1.06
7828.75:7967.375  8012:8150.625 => 1.03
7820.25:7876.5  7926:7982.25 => 0.97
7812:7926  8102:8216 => 1.01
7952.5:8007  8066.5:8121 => 1.01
